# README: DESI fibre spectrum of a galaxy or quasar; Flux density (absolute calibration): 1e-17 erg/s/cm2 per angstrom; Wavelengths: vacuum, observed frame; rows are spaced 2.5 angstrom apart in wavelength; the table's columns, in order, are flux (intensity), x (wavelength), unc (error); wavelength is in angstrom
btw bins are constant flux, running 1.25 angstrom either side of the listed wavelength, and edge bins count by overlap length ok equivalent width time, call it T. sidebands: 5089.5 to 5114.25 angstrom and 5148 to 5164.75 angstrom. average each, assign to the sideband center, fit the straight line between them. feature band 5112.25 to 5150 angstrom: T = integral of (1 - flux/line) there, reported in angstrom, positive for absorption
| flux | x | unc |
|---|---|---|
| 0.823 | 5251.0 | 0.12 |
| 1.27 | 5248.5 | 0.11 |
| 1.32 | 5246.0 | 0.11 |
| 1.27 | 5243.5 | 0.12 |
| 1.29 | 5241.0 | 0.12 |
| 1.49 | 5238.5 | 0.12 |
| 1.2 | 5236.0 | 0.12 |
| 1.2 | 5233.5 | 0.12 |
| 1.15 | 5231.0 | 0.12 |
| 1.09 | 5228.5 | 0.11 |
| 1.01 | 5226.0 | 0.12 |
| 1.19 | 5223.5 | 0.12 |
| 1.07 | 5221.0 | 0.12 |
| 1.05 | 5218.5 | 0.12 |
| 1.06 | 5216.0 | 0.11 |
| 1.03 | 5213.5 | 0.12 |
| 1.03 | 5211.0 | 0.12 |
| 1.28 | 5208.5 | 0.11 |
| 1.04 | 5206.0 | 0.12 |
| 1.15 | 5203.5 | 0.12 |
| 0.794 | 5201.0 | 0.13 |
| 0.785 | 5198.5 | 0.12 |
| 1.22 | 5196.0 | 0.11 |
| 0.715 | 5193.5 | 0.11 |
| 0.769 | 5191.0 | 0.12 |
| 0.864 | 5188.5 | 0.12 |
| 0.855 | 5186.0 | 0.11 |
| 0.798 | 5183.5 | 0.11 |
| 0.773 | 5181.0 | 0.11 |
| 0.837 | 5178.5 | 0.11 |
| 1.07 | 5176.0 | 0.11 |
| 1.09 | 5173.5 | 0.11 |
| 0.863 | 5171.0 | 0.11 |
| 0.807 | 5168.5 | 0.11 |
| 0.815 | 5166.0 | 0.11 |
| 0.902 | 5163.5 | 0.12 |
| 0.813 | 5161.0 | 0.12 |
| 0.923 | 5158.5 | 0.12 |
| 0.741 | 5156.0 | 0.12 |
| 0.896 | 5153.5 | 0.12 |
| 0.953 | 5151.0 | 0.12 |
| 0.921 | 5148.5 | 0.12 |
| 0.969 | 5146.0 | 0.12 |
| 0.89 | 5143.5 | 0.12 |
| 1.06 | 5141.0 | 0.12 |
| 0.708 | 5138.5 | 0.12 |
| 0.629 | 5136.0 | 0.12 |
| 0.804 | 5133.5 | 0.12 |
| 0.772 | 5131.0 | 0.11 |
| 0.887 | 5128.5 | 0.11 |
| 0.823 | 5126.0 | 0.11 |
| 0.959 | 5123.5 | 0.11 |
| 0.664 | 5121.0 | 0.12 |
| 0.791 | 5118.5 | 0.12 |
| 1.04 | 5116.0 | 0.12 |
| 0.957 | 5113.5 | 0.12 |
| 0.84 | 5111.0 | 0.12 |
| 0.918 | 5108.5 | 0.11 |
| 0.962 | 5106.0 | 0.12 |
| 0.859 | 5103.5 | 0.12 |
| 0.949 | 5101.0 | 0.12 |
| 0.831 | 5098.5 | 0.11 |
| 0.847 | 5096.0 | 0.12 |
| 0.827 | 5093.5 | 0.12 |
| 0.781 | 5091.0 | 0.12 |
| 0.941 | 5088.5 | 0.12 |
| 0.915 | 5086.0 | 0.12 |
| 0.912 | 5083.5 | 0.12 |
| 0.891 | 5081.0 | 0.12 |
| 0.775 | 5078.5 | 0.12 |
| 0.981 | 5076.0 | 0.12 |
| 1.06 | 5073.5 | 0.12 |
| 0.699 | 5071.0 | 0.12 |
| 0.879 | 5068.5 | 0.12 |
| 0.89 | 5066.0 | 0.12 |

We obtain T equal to 0.8 angstrom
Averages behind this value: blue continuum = 0.876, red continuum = 0.877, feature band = 0.859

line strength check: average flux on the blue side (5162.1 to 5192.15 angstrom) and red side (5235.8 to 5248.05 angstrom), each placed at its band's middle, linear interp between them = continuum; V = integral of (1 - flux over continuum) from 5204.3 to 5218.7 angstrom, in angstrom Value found 0.28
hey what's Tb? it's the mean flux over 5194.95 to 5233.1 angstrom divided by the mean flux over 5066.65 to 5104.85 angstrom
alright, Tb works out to 1.22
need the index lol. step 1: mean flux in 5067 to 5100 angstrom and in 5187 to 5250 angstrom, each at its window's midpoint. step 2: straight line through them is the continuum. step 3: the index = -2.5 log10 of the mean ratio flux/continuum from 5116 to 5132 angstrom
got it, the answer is 0.13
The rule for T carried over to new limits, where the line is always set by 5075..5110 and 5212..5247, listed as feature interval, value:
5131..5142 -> 2.1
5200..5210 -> 0.4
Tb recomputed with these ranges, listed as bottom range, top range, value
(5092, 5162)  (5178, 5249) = 1.22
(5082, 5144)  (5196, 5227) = 1.22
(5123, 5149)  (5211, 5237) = 1.29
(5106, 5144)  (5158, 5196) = 1.02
